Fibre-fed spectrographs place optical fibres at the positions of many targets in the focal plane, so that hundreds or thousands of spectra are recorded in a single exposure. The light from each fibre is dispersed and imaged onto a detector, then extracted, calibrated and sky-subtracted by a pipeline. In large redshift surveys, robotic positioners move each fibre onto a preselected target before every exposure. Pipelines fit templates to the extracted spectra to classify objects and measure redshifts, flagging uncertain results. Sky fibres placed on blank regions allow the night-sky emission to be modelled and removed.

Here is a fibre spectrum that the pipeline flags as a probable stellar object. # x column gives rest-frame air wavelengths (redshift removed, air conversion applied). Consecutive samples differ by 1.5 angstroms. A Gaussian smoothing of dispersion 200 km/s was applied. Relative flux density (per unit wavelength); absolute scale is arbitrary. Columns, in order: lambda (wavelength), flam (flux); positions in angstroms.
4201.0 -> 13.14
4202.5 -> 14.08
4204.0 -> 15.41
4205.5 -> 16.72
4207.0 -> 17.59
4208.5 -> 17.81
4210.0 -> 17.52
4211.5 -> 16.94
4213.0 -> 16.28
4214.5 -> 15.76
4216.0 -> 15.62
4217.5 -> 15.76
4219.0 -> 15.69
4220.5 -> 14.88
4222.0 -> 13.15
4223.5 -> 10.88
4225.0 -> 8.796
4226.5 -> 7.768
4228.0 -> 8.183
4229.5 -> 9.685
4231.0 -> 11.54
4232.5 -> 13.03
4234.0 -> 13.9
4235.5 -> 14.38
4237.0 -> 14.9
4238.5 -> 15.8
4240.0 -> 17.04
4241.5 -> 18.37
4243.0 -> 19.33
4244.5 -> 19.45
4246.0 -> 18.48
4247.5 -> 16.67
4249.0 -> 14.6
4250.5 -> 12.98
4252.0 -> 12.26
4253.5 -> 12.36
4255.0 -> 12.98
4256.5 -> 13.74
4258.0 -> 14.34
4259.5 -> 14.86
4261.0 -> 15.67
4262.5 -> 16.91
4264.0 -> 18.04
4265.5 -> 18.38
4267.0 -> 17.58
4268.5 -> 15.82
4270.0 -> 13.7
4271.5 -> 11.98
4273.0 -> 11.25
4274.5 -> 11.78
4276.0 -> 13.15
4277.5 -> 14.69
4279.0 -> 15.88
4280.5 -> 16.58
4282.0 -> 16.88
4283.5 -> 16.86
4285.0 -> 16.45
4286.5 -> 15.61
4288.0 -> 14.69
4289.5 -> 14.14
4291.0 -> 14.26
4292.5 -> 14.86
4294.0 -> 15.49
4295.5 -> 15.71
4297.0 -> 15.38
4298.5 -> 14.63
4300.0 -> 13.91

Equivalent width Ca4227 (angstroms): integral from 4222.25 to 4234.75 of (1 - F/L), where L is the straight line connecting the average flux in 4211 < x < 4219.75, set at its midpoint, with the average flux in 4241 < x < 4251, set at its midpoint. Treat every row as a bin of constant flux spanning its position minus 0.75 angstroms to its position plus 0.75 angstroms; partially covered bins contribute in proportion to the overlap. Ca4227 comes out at 4.5 angstroms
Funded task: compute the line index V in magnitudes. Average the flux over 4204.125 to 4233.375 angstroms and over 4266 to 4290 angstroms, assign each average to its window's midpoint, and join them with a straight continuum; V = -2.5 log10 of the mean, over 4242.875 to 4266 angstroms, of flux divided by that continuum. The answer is -0.08 mag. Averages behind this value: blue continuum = 13.9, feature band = 15.6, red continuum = 14.9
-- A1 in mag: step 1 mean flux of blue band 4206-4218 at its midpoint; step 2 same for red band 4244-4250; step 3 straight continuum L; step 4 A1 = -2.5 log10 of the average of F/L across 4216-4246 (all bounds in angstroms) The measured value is 0.20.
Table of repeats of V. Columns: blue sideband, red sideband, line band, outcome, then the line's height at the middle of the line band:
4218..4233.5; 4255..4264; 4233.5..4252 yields -0.21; 13.3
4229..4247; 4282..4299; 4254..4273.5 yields 0.03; 15.5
